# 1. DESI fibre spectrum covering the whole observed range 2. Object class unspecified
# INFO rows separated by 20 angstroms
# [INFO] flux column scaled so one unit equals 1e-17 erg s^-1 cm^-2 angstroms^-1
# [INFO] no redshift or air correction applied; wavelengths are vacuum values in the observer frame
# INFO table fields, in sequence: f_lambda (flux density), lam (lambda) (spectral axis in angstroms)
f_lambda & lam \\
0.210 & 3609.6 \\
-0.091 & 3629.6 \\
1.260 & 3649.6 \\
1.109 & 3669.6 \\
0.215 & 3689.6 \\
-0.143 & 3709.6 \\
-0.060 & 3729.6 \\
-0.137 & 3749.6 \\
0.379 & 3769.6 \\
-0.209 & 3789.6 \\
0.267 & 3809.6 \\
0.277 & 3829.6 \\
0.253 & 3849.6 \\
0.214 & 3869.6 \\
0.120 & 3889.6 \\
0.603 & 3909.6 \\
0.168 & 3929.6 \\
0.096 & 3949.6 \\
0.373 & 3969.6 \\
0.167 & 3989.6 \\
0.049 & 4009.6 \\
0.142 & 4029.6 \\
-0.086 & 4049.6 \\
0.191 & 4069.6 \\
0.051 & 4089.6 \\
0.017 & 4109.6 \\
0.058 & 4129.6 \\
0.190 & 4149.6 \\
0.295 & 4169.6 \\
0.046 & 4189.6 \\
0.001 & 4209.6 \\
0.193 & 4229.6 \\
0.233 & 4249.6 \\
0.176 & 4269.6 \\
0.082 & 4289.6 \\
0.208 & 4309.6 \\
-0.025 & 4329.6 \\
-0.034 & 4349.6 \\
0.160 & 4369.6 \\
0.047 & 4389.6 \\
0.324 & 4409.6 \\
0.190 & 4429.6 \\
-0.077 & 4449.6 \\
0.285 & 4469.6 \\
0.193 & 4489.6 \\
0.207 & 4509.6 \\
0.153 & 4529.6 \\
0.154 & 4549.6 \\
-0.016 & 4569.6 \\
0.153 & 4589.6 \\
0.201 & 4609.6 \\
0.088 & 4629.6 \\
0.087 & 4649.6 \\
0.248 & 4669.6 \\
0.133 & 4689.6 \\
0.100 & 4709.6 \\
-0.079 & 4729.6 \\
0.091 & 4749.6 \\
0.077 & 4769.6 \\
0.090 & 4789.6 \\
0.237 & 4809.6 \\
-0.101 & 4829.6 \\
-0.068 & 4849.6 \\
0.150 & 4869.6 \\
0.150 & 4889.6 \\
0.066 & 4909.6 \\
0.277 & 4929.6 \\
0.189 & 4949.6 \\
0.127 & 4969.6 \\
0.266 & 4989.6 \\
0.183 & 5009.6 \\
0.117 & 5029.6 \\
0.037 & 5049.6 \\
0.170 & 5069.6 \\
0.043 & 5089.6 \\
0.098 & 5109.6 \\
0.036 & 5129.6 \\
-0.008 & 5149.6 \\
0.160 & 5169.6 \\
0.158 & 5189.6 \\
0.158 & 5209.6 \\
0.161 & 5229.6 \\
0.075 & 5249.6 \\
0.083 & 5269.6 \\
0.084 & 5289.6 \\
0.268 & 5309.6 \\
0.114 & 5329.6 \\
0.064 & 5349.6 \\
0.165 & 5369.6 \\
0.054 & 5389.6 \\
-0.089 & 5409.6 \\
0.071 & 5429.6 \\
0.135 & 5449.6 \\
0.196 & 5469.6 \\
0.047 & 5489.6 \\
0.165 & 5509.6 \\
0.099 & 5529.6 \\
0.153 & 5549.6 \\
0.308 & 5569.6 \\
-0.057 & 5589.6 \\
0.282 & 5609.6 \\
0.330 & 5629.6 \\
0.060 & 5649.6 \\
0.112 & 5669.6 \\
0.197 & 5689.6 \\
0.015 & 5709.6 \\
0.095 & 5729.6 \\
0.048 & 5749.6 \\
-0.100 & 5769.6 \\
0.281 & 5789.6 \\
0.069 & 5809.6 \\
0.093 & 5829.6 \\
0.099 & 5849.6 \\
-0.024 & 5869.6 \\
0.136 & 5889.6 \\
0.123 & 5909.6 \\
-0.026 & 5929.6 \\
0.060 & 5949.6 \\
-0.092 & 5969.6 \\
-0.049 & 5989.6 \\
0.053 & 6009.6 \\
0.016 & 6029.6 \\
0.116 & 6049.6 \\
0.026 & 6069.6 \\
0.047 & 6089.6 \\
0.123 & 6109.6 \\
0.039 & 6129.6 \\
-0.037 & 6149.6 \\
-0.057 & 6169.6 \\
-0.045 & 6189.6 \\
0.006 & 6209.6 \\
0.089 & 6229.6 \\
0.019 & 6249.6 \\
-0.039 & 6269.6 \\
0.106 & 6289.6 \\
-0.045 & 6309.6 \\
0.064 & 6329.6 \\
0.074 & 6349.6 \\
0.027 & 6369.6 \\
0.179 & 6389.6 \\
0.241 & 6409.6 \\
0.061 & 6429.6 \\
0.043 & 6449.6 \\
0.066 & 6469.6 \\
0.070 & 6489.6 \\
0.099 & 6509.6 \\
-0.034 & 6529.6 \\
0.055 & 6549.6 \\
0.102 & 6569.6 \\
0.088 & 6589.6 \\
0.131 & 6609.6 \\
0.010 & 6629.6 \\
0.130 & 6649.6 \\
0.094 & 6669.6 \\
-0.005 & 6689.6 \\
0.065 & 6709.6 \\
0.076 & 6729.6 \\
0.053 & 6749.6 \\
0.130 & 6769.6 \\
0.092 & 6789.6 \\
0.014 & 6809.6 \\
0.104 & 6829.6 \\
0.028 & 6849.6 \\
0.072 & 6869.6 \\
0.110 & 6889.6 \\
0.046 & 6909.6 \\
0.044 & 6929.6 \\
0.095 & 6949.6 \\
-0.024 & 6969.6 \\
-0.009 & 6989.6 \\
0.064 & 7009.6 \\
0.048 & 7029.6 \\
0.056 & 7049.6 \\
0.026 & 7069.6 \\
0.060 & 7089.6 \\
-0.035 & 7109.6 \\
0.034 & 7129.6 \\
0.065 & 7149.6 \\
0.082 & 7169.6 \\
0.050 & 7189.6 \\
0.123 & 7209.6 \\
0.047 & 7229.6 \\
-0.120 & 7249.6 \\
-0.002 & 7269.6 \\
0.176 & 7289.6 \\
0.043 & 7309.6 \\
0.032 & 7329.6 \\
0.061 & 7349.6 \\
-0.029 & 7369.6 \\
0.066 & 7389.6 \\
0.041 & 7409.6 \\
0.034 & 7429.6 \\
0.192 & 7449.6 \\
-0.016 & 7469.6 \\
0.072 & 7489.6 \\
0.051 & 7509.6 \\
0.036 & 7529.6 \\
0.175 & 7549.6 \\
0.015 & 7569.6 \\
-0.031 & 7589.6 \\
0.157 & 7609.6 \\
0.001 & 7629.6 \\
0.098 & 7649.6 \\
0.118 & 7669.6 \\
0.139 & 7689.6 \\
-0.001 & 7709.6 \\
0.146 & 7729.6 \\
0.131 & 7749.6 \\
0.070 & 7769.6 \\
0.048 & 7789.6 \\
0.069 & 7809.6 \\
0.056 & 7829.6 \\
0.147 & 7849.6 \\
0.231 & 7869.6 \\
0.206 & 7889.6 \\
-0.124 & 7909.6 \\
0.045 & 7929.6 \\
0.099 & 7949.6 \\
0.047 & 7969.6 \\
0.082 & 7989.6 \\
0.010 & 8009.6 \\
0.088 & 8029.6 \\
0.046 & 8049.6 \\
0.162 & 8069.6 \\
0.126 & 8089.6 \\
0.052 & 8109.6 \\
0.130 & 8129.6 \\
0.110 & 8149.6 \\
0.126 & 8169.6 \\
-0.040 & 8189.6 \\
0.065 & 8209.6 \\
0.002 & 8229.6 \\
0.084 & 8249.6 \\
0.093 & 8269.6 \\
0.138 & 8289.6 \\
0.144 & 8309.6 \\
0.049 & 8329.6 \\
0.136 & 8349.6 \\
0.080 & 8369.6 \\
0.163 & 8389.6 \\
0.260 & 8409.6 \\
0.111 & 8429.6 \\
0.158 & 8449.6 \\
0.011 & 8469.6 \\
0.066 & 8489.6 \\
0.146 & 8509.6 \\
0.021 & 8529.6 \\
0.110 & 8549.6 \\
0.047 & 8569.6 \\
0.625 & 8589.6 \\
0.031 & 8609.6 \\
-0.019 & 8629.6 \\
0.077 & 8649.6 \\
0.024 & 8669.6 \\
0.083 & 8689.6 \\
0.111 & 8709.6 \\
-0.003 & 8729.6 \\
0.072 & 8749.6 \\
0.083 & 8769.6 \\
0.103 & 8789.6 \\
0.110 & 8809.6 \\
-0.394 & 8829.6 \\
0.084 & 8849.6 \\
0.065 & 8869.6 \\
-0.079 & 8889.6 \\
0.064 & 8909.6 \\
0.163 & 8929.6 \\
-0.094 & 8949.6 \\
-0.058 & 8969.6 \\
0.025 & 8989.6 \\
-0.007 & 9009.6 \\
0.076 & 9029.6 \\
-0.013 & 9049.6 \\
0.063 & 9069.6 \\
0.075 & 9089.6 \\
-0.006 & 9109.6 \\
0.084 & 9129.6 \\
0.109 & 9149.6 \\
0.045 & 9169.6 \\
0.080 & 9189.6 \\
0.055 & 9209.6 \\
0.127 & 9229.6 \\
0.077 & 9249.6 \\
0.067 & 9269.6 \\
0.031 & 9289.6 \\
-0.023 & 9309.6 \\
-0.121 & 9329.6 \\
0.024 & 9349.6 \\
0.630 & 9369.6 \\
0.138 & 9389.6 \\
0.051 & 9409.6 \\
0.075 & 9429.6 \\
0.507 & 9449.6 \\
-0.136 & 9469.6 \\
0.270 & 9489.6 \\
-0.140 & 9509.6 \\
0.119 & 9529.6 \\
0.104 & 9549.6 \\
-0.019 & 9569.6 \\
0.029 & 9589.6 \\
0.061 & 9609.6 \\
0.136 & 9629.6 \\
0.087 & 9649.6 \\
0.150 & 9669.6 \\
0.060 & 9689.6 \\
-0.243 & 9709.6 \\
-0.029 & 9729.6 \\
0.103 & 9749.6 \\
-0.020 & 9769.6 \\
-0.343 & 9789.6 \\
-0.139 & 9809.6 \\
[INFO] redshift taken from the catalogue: 0.72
